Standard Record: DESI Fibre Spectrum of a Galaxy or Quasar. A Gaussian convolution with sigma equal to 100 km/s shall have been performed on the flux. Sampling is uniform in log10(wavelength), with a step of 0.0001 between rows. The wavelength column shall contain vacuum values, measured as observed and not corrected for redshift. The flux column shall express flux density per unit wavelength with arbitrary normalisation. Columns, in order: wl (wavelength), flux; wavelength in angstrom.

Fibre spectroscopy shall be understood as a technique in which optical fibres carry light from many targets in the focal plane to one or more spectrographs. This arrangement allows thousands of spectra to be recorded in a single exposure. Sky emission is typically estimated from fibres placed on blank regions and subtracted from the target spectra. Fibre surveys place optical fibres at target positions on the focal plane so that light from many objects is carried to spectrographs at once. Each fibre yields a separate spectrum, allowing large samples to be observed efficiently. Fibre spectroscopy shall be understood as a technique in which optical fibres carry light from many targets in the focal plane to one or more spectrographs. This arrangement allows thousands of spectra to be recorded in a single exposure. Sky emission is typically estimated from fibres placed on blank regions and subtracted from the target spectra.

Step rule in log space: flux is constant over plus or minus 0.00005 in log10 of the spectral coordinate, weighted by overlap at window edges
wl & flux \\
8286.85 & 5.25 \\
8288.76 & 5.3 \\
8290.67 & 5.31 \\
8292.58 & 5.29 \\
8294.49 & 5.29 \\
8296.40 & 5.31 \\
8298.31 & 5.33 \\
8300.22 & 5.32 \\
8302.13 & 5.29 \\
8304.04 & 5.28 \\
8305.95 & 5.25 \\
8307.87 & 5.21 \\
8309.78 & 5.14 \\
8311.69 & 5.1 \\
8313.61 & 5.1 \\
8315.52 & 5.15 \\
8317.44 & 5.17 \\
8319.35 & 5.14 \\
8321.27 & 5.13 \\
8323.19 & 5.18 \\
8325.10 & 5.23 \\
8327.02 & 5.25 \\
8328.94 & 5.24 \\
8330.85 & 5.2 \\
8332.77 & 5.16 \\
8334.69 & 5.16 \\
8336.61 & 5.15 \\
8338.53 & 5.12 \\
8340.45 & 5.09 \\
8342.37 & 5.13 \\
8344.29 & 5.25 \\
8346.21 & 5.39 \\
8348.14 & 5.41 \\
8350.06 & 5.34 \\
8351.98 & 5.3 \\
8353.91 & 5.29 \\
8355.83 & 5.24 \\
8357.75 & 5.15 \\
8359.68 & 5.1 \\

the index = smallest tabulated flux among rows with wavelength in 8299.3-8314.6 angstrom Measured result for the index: 5.1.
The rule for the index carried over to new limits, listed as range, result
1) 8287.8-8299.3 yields 5.29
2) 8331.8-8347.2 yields 5.09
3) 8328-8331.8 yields 5.2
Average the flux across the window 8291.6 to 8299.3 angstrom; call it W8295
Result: 5.31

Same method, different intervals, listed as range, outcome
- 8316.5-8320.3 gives 5.16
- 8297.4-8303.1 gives 5.32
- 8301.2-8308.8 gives 5.26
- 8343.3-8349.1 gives 5.35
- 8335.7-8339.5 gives 5.13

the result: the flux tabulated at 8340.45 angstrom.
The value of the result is 5.09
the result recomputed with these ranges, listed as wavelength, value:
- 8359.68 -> 5.1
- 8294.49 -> 5.29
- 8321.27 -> 5.13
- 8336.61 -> 5.15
